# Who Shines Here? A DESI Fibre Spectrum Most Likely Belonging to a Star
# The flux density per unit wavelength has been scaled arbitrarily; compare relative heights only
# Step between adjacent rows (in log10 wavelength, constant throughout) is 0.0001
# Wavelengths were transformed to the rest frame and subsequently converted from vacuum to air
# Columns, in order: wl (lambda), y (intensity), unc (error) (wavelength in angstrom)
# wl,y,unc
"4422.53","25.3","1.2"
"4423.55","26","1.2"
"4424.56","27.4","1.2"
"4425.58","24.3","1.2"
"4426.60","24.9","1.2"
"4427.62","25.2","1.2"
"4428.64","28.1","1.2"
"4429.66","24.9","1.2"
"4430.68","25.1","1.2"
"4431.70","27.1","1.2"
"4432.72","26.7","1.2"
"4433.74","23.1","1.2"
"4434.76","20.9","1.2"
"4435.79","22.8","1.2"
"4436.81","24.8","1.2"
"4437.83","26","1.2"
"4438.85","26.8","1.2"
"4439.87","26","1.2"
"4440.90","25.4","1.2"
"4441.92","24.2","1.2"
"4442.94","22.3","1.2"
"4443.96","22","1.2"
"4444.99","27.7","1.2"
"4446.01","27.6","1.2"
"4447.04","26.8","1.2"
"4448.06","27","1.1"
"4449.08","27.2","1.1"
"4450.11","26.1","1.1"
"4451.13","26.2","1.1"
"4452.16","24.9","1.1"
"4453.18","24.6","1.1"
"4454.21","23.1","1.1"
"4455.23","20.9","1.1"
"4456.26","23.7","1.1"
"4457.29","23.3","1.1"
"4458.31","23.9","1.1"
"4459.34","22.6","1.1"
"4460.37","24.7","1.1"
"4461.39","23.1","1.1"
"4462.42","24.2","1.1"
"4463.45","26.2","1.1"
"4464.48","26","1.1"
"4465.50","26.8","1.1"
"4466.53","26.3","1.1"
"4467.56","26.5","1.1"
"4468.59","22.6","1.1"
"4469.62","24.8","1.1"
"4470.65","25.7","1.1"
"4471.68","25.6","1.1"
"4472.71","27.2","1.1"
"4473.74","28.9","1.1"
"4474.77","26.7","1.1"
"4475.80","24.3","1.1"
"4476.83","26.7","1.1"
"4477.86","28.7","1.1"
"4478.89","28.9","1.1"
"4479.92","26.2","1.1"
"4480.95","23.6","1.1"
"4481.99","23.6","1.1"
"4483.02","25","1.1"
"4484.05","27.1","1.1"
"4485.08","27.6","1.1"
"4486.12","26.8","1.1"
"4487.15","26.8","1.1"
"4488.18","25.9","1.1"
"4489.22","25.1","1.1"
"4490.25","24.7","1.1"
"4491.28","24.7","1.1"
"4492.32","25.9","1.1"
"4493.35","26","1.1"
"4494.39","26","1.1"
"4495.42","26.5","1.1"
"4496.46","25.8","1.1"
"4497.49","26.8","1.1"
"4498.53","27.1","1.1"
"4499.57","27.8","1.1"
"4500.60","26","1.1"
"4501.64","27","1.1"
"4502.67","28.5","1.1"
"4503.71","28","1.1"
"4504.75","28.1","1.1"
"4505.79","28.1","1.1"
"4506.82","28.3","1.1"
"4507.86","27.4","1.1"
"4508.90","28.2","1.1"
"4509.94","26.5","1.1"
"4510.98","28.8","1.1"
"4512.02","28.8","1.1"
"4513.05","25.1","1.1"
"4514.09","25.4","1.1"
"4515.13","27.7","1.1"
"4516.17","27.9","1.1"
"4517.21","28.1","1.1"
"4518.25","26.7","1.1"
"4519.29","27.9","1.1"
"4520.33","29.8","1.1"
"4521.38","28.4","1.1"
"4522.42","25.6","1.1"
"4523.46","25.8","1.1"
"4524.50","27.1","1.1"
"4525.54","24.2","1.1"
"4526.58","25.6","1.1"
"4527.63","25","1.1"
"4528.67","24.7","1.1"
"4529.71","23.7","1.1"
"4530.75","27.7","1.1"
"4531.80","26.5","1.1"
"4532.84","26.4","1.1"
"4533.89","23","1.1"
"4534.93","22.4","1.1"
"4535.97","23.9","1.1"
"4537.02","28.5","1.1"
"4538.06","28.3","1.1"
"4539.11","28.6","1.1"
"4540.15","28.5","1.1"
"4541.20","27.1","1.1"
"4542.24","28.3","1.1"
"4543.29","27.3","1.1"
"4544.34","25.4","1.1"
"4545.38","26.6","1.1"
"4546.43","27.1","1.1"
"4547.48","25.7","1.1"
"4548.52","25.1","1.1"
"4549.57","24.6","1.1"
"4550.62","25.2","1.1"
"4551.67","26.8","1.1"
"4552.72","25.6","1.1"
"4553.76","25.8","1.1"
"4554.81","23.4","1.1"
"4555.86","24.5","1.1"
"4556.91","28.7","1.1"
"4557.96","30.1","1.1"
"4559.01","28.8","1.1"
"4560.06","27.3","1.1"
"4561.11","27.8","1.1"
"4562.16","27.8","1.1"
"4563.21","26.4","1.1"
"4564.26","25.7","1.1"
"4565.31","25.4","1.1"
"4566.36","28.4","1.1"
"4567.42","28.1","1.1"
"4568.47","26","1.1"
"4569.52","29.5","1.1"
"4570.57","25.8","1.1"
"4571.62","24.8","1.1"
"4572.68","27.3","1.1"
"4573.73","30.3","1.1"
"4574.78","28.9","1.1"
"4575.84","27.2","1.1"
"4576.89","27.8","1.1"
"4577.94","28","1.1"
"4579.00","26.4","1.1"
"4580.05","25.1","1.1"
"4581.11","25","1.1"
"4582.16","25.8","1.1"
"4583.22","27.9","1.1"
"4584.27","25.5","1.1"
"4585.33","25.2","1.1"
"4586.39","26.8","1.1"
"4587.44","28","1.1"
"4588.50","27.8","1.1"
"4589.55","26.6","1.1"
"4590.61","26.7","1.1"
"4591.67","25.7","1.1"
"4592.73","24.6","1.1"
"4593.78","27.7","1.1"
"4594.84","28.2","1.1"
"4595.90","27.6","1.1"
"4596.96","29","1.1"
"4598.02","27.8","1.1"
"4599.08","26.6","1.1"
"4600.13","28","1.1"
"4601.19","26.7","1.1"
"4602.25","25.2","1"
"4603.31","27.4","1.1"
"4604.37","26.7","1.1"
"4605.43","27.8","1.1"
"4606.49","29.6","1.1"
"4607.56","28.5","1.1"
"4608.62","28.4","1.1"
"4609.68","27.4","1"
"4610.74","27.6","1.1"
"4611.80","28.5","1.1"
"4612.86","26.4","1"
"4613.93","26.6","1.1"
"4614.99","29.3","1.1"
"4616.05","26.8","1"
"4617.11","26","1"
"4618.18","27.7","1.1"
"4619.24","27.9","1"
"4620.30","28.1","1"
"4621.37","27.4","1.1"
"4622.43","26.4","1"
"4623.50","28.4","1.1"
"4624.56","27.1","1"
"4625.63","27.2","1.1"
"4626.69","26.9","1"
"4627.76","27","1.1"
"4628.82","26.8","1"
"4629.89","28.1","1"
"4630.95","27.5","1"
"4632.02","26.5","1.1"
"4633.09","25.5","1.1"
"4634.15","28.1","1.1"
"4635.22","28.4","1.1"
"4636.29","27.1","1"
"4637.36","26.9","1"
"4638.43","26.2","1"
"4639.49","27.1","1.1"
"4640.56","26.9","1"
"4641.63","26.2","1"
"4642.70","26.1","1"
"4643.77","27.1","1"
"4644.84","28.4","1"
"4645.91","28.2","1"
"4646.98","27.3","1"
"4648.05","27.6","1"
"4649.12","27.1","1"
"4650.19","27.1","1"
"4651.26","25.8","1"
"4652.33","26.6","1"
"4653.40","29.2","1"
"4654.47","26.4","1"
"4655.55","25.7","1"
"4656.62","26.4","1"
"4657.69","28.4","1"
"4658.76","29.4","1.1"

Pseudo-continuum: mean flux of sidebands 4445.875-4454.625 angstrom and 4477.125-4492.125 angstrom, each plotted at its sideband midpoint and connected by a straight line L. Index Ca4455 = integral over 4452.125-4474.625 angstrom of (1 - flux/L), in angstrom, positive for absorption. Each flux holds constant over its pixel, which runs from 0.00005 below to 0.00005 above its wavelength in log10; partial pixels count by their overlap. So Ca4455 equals 0.98 angstrom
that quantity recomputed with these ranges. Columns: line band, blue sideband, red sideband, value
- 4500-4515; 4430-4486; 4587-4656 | -0.91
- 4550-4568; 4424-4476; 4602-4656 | -0.24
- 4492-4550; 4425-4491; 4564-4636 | -1.20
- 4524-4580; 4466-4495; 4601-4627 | 0.42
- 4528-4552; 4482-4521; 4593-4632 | 0.87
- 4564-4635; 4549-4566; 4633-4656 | -1.07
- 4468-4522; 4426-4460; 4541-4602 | -2.18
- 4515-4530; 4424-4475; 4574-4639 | -0.26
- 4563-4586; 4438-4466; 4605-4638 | -0.07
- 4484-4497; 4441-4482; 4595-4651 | -0.18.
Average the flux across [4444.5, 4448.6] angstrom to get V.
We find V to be 27.3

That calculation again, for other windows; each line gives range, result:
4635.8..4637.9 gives 26.9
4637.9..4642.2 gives 26.6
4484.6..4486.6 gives 27.1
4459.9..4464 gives 24.6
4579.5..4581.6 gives 25.1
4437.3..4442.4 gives 25.7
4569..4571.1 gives 27.7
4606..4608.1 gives 28.9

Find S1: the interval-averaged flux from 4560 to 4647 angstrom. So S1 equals 27.2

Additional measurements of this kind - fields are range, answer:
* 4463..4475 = 26.1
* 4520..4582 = 26.6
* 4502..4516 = 27.6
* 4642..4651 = 27.3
